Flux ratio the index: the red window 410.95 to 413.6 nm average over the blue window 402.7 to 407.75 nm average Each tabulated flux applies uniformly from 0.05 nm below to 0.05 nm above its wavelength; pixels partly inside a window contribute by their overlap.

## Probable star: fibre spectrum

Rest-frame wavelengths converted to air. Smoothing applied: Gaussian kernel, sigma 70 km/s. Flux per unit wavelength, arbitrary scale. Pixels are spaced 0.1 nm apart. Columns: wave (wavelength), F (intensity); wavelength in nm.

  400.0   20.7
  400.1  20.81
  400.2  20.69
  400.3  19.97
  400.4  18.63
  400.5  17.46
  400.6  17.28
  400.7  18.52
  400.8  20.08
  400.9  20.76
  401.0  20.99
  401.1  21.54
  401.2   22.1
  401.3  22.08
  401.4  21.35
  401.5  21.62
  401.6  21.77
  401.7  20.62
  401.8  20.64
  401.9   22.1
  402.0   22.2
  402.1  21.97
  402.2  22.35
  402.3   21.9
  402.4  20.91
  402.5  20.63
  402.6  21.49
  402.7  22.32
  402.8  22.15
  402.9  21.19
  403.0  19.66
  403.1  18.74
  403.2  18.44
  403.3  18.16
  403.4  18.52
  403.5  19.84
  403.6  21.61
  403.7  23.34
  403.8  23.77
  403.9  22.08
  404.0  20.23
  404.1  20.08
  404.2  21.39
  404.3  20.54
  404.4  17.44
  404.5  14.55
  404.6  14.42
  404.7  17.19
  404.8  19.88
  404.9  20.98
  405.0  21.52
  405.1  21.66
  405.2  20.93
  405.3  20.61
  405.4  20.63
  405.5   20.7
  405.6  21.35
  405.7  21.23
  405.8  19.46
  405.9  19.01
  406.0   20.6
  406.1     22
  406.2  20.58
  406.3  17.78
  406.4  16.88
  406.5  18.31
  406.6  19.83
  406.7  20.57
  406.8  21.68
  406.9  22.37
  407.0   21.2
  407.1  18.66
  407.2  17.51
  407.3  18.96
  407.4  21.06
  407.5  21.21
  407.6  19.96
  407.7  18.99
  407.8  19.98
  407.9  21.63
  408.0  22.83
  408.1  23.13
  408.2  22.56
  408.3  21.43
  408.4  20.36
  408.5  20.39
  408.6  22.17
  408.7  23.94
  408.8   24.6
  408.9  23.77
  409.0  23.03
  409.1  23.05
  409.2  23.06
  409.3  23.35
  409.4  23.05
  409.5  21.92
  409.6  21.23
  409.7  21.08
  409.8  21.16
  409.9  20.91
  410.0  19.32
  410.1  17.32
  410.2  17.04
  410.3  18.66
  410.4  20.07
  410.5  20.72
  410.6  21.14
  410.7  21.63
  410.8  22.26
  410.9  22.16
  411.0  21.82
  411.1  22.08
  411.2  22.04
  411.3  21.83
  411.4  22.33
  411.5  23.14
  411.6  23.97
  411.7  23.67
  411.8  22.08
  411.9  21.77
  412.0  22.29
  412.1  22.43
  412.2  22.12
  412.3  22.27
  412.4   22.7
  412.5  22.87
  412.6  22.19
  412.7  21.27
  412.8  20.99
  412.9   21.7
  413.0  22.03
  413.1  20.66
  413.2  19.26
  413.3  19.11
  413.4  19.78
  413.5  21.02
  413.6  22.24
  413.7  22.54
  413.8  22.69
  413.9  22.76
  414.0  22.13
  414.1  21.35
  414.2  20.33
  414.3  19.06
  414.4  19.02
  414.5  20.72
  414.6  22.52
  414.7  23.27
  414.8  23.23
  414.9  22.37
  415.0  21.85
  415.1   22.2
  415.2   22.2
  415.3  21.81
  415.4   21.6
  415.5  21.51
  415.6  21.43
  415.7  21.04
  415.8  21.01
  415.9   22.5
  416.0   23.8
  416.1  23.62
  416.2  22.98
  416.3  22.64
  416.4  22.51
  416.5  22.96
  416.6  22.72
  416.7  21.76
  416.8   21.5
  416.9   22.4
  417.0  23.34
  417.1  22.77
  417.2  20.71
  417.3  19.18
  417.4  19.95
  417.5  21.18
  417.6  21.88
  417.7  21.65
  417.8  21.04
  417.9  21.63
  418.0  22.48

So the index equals 1.09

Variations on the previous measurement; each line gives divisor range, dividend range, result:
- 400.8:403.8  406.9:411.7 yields 1.01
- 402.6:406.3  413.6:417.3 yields 1.09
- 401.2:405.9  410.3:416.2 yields 1.06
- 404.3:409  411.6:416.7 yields 1.07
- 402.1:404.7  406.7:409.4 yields 1.07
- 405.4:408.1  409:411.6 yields 1.06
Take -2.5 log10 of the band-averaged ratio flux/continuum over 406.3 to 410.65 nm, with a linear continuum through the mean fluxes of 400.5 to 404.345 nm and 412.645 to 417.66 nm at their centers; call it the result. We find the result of 0.02 mag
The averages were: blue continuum 20.9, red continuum 21.7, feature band 20.9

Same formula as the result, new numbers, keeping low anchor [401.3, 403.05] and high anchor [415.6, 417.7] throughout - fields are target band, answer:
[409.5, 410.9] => 0.07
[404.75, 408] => 0.07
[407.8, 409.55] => -0.04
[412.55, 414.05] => 0.03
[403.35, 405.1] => 0.09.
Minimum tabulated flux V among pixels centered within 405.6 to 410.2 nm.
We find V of 16.88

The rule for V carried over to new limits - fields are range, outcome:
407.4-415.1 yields 17.04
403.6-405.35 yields 14.42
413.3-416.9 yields 19.02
